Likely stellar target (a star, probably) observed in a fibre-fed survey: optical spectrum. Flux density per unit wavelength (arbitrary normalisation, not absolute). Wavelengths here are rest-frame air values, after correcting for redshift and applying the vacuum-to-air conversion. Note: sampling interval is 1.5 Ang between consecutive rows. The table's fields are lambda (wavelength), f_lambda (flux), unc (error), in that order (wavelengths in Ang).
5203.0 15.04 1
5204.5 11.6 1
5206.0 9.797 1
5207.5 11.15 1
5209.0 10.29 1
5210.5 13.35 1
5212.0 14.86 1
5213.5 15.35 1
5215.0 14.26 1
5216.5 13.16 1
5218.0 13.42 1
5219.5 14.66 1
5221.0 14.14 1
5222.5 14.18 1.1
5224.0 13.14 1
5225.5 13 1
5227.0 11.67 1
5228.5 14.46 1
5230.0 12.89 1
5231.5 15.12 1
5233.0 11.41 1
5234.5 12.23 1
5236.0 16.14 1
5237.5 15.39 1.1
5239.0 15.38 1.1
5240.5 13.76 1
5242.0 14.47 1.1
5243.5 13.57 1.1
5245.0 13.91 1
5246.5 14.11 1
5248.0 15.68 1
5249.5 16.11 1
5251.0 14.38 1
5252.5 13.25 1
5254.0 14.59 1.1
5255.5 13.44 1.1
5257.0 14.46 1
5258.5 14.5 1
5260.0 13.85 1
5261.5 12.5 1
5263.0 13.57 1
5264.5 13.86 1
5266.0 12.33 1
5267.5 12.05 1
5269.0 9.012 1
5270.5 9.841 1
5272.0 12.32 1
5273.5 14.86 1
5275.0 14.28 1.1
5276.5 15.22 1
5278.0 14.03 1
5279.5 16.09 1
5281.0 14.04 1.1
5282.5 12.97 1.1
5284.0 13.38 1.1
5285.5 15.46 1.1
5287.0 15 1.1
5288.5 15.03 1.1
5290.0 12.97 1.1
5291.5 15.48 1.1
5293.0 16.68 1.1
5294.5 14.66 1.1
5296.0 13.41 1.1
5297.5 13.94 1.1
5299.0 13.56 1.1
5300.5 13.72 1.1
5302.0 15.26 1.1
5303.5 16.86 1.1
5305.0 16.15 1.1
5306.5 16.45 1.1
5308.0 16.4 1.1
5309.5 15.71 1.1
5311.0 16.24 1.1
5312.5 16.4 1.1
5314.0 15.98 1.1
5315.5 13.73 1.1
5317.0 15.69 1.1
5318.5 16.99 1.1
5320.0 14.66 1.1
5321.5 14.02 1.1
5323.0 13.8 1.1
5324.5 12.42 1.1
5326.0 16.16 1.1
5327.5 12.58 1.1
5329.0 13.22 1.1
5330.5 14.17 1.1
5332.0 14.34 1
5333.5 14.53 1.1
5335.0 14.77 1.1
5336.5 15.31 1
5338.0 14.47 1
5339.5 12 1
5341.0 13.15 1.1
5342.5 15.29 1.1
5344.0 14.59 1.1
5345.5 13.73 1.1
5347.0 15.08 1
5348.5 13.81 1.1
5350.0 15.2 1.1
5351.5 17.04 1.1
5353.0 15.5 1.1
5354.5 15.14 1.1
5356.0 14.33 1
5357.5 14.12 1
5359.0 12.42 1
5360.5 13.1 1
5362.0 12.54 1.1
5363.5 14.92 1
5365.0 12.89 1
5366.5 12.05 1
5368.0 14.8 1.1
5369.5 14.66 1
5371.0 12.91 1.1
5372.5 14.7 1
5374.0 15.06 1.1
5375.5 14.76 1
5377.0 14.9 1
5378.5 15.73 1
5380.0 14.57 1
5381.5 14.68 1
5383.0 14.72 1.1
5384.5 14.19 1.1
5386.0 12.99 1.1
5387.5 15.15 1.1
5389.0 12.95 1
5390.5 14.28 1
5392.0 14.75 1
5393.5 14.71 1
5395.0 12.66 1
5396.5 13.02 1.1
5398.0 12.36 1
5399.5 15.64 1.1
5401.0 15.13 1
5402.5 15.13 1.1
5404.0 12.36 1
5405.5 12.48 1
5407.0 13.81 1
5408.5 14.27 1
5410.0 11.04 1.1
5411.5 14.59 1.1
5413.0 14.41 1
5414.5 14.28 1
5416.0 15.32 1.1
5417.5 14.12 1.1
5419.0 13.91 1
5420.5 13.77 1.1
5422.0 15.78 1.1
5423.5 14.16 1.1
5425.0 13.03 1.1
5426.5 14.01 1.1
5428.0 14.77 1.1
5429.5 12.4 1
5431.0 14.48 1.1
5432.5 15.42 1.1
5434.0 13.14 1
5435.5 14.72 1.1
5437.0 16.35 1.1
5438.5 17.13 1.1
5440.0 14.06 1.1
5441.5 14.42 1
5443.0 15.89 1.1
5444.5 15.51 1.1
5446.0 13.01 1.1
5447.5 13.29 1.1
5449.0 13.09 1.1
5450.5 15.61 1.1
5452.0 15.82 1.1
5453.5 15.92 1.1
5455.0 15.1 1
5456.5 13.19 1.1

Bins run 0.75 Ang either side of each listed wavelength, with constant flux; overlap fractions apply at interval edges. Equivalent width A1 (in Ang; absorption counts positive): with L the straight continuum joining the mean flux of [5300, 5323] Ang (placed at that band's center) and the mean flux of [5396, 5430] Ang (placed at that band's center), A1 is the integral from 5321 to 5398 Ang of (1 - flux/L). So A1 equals 3.3 Ang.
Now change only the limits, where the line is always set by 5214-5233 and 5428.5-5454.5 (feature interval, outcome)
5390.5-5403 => 0.3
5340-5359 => -0.5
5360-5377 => 0.5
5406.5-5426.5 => 0.8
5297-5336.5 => -2.4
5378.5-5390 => 0.1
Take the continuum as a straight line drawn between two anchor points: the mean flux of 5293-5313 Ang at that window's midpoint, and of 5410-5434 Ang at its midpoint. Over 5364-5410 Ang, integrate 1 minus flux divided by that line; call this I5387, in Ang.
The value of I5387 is 1.5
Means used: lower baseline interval 15.3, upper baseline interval 14.2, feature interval 14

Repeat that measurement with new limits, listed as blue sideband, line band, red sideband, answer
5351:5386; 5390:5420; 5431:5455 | 1.4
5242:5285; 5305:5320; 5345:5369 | -2.1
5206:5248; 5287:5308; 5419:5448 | -1.6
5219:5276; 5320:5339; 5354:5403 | -0.3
